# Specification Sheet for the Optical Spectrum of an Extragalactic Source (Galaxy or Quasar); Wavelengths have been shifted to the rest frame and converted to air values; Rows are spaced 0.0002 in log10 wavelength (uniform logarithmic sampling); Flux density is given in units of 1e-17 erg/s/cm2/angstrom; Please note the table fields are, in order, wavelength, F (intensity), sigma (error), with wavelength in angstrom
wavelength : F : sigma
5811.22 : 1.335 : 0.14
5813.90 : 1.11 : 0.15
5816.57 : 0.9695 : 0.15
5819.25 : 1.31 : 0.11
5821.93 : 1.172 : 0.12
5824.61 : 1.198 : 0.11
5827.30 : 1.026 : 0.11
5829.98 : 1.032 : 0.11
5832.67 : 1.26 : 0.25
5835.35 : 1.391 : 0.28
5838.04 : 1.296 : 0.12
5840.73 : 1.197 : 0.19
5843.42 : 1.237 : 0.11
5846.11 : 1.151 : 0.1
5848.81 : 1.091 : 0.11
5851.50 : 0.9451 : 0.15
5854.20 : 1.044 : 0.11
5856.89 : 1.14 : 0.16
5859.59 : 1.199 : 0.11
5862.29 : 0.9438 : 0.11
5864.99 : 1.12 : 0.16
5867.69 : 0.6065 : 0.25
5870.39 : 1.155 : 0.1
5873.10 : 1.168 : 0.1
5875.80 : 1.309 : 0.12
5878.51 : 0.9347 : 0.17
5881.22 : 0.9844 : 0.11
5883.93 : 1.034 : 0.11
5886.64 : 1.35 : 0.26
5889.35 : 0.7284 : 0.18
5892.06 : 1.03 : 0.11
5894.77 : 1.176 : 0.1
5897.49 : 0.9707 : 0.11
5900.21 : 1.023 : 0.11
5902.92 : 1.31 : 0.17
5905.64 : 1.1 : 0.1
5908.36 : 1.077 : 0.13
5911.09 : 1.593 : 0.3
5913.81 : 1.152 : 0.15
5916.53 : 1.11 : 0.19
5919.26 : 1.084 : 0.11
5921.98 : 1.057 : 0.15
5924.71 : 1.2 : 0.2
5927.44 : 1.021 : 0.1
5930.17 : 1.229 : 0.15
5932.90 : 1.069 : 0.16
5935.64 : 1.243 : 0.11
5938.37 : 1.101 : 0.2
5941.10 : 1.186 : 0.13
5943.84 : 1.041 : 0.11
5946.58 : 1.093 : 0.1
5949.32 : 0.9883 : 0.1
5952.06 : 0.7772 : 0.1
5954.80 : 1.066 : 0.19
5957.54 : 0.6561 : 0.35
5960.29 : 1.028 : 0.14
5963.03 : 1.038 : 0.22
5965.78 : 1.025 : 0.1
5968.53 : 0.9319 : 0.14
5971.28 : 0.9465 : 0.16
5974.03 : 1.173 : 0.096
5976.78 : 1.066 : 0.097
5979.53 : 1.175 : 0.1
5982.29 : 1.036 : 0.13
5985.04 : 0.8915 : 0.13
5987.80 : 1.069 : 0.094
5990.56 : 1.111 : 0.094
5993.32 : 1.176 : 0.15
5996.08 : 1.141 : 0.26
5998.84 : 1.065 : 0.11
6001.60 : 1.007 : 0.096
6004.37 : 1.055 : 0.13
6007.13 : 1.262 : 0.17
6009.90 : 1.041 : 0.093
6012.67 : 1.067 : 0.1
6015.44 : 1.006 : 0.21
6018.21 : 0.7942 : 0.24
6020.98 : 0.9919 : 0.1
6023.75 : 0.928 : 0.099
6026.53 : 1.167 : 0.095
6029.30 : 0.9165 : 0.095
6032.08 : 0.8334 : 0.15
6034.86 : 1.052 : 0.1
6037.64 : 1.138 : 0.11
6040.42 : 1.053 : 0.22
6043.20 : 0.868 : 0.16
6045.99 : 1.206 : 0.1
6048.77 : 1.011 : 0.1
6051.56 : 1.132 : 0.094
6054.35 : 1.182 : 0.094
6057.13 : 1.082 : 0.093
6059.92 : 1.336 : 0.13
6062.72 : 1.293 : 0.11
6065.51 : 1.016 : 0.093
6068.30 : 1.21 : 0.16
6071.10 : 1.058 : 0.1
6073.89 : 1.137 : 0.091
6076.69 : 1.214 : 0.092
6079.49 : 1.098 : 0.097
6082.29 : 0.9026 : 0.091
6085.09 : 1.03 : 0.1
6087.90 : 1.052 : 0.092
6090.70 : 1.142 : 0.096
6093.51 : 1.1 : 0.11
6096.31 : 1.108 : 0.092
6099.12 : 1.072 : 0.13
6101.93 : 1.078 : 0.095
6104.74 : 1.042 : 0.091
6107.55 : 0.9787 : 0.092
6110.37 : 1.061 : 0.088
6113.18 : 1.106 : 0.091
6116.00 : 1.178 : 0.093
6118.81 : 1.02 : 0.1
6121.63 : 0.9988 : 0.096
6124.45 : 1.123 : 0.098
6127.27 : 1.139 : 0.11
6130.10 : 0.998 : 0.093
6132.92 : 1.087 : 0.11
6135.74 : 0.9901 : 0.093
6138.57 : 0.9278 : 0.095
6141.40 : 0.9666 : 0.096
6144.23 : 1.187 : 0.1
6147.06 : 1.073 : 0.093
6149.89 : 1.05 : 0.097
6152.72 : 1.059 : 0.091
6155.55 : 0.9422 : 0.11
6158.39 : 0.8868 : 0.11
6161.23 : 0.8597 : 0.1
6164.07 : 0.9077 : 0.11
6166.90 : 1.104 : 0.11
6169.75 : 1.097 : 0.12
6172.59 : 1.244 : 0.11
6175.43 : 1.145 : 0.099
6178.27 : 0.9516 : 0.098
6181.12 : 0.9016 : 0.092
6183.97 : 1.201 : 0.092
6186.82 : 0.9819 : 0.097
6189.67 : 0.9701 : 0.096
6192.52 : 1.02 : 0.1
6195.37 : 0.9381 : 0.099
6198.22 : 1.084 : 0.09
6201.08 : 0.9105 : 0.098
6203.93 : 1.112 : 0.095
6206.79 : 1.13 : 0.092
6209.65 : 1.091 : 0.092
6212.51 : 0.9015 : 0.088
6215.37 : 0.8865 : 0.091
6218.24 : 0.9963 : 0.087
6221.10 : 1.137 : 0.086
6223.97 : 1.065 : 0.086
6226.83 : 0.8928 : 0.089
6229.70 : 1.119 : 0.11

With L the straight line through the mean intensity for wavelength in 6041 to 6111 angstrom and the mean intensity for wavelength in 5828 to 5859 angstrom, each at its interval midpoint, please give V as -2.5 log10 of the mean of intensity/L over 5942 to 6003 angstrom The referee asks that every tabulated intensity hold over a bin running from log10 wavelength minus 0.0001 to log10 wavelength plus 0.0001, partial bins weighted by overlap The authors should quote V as 0.10 mag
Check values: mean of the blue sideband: 1.16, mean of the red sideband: 1.1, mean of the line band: 1.02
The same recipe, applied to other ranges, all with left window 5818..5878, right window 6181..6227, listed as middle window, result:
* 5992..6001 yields -0.03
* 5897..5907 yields 0.00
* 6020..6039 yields 0.07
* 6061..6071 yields -0.10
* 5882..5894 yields 0.08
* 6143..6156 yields -0.03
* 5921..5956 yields 0.02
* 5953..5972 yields 0.15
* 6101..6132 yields -0.02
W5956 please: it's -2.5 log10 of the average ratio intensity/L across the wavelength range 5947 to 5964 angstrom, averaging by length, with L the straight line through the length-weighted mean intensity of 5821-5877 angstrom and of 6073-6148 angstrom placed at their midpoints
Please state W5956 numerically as 0.18 mag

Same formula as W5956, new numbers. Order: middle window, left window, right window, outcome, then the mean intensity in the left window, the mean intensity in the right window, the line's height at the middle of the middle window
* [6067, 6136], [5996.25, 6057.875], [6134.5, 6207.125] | -0.05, 1.04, 1.02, 1.03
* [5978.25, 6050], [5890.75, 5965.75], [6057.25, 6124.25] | 0.05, 1.09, 1.1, 1.09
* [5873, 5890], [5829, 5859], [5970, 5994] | 0.06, 1.16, 1.07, 1.14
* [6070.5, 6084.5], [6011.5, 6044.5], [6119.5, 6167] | -0.09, 0.985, 1.02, 0.998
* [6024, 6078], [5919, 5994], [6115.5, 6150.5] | -0.04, 1.05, 1.05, 1.05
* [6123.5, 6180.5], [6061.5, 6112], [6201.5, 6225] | 0.03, 1.09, 1.03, 1.06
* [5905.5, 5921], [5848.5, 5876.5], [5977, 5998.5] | -0.12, 1.06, 1.08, 1.07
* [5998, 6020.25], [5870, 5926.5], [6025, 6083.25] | 0.07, 1.12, 1.09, 1.1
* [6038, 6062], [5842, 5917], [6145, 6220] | -0.06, 1.1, 1.02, 1.05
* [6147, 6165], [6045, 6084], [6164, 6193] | 0.12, 1.13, 1.06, 1.07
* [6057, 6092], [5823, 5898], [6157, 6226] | -0.07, 1.1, 1.02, 1.05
